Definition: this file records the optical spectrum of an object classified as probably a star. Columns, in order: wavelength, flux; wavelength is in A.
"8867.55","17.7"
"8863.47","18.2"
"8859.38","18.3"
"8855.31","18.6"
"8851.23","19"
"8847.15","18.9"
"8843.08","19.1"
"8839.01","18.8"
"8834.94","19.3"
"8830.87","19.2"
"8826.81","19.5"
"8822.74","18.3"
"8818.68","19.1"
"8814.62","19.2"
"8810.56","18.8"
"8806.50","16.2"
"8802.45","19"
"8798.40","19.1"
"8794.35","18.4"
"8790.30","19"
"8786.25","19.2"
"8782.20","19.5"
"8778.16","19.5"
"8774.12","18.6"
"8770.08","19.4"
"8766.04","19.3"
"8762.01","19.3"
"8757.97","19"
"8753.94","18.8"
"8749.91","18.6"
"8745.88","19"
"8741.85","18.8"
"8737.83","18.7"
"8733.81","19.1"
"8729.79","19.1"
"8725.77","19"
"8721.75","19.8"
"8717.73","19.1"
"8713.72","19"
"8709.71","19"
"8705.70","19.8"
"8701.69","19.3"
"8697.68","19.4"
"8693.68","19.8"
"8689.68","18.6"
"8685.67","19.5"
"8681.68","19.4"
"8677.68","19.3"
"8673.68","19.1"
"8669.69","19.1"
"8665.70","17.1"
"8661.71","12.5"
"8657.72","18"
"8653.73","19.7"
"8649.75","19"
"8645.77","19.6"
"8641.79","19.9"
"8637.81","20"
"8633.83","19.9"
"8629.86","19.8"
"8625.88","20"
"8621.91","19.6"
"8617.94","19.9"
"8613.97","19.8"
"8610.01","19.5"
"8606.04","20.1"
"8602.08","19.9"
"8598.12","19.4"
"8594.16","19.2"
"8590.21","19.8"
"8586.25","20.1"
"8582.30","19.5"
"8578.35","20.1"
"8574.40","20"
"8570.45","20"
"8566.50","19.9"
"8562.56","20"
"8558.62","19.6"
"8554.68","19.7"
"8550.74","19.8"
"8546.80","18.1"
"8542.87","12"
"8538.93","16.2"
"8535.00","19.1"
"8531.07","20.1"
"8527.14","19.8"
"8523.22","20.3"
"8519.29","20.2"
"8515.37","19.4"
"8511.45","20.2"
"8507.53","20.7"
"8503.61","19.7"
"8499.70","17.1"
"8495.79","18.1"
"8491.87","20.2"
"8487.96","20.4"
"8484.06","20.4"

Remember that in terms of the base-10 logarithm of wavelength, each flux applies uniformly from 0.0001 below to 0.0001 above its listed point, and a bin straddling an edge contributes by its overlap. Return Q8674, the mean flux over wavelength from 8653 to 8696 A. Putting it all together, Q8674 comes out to 18.3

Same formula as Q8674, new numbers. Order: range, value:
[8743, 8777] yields 19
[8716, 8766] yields 19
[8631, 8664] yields 18.6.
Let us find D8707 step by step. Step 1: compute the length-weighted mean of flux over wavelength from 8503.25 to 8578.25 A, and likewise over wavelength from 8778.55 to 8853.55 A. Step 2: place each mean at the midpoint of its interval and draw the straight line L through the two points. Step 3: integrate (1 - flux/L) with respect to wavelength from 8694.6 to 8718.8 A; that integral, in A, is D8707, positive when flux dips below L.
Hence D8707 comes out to -0.4 A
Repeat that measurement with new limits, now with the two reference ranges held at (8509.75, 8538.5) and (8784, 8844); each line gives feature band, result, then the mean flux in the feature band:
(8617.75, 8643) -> -0.67 A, 19.9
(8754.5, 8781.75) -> -0.34 A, 19.2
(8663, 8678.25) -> 0.74 A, 18.3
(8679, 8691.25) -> 0.00 A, 19.2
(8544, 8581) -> 0.09 A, 19.5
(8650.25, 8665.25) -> 1.77 A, 17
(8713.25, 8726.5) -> -0.13 A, 19.3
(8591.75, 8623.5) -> -0.41 A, 19.7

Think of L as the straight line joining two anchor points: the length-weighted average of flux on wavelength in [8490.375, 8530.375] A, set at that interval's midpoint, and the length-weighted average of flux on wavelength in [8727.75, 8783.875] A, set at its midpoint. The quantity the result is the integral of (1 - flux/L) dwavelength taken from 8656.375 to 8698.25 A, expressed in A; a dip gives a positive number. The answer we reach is 2.0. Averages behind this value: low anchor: 19.6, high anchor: 19.1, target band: 18.3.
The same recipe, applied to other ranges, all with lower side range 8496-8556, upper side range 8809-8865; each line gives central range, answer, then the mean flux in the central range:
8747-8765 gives -0.1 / 19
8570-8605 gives -1.8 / 19.8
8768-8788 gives -0.4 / 19.2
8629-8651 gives -1.0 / 19.7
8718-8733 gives -0.3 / 19.3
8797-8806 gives 0.1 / 18.6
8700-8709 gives -0.3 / 19.5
